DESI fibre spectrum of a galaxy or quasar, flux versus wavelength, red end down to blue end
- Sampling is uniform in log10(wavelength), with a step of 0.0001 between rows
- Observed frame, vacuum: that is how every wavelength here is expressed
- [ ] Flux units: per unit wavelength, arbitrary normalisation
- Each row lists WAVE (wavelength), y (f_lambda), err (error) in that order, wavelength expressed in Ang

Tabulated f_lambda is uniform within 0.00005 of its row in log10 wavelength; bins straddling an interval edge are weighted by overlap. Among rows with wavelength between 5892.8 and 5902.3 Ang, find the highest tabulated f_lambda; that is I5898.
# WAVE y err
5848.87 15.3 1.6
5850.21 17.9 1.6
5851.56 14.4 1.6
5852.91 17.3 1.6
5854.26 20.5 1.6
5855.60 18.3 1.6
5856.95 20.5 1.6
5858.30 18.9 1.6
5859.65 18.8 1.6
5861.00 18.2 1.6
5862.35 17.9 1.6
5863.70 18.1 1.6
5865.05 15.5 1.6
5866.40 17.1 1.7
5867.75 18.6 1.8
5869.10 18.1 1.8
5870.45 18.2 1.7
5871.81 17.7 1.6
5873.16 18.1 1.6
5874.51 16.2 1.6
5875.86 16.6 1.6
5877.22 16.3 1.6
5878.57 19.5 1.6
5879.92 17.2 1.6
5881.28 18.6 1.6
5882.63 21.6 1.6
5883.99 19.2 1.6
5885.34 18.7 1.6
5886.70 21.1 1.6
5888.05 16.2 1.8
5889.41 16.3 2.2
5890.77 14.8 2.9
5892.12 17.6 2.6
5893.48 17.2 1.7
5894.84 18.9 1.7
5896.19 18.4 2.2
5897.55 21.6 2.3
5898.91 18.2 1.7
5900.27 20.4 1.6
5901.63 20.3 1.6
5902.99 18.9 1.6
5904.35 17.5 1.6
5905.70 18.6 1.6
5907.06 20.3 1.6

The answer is 21.6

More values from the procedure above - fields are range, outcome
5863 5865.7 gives 18.1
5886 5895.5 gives 21.1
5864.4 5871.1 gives 18.6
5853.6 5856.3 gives 20.5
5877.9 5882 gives 19.5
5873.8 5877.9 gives 16.6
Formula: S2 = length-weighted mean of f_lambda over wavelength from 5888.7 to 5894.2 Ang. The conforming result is 16.5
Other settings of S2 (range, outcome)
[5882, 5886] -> 19.8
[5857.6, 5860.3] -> 18.9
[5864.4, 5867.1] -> 16.3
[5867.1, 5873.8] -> 18.1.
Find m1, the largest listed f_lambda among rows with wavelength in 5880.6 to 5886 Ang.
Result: 21.6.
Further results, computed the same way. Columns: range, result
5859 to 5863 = 18.8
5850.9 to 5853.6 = 17.3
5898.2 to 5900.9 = 20.4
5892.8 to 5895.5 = 18.9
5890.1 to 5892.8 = 17.6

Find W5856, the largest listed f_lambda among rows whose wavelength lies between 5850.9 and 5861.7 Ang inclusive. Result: 20.5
